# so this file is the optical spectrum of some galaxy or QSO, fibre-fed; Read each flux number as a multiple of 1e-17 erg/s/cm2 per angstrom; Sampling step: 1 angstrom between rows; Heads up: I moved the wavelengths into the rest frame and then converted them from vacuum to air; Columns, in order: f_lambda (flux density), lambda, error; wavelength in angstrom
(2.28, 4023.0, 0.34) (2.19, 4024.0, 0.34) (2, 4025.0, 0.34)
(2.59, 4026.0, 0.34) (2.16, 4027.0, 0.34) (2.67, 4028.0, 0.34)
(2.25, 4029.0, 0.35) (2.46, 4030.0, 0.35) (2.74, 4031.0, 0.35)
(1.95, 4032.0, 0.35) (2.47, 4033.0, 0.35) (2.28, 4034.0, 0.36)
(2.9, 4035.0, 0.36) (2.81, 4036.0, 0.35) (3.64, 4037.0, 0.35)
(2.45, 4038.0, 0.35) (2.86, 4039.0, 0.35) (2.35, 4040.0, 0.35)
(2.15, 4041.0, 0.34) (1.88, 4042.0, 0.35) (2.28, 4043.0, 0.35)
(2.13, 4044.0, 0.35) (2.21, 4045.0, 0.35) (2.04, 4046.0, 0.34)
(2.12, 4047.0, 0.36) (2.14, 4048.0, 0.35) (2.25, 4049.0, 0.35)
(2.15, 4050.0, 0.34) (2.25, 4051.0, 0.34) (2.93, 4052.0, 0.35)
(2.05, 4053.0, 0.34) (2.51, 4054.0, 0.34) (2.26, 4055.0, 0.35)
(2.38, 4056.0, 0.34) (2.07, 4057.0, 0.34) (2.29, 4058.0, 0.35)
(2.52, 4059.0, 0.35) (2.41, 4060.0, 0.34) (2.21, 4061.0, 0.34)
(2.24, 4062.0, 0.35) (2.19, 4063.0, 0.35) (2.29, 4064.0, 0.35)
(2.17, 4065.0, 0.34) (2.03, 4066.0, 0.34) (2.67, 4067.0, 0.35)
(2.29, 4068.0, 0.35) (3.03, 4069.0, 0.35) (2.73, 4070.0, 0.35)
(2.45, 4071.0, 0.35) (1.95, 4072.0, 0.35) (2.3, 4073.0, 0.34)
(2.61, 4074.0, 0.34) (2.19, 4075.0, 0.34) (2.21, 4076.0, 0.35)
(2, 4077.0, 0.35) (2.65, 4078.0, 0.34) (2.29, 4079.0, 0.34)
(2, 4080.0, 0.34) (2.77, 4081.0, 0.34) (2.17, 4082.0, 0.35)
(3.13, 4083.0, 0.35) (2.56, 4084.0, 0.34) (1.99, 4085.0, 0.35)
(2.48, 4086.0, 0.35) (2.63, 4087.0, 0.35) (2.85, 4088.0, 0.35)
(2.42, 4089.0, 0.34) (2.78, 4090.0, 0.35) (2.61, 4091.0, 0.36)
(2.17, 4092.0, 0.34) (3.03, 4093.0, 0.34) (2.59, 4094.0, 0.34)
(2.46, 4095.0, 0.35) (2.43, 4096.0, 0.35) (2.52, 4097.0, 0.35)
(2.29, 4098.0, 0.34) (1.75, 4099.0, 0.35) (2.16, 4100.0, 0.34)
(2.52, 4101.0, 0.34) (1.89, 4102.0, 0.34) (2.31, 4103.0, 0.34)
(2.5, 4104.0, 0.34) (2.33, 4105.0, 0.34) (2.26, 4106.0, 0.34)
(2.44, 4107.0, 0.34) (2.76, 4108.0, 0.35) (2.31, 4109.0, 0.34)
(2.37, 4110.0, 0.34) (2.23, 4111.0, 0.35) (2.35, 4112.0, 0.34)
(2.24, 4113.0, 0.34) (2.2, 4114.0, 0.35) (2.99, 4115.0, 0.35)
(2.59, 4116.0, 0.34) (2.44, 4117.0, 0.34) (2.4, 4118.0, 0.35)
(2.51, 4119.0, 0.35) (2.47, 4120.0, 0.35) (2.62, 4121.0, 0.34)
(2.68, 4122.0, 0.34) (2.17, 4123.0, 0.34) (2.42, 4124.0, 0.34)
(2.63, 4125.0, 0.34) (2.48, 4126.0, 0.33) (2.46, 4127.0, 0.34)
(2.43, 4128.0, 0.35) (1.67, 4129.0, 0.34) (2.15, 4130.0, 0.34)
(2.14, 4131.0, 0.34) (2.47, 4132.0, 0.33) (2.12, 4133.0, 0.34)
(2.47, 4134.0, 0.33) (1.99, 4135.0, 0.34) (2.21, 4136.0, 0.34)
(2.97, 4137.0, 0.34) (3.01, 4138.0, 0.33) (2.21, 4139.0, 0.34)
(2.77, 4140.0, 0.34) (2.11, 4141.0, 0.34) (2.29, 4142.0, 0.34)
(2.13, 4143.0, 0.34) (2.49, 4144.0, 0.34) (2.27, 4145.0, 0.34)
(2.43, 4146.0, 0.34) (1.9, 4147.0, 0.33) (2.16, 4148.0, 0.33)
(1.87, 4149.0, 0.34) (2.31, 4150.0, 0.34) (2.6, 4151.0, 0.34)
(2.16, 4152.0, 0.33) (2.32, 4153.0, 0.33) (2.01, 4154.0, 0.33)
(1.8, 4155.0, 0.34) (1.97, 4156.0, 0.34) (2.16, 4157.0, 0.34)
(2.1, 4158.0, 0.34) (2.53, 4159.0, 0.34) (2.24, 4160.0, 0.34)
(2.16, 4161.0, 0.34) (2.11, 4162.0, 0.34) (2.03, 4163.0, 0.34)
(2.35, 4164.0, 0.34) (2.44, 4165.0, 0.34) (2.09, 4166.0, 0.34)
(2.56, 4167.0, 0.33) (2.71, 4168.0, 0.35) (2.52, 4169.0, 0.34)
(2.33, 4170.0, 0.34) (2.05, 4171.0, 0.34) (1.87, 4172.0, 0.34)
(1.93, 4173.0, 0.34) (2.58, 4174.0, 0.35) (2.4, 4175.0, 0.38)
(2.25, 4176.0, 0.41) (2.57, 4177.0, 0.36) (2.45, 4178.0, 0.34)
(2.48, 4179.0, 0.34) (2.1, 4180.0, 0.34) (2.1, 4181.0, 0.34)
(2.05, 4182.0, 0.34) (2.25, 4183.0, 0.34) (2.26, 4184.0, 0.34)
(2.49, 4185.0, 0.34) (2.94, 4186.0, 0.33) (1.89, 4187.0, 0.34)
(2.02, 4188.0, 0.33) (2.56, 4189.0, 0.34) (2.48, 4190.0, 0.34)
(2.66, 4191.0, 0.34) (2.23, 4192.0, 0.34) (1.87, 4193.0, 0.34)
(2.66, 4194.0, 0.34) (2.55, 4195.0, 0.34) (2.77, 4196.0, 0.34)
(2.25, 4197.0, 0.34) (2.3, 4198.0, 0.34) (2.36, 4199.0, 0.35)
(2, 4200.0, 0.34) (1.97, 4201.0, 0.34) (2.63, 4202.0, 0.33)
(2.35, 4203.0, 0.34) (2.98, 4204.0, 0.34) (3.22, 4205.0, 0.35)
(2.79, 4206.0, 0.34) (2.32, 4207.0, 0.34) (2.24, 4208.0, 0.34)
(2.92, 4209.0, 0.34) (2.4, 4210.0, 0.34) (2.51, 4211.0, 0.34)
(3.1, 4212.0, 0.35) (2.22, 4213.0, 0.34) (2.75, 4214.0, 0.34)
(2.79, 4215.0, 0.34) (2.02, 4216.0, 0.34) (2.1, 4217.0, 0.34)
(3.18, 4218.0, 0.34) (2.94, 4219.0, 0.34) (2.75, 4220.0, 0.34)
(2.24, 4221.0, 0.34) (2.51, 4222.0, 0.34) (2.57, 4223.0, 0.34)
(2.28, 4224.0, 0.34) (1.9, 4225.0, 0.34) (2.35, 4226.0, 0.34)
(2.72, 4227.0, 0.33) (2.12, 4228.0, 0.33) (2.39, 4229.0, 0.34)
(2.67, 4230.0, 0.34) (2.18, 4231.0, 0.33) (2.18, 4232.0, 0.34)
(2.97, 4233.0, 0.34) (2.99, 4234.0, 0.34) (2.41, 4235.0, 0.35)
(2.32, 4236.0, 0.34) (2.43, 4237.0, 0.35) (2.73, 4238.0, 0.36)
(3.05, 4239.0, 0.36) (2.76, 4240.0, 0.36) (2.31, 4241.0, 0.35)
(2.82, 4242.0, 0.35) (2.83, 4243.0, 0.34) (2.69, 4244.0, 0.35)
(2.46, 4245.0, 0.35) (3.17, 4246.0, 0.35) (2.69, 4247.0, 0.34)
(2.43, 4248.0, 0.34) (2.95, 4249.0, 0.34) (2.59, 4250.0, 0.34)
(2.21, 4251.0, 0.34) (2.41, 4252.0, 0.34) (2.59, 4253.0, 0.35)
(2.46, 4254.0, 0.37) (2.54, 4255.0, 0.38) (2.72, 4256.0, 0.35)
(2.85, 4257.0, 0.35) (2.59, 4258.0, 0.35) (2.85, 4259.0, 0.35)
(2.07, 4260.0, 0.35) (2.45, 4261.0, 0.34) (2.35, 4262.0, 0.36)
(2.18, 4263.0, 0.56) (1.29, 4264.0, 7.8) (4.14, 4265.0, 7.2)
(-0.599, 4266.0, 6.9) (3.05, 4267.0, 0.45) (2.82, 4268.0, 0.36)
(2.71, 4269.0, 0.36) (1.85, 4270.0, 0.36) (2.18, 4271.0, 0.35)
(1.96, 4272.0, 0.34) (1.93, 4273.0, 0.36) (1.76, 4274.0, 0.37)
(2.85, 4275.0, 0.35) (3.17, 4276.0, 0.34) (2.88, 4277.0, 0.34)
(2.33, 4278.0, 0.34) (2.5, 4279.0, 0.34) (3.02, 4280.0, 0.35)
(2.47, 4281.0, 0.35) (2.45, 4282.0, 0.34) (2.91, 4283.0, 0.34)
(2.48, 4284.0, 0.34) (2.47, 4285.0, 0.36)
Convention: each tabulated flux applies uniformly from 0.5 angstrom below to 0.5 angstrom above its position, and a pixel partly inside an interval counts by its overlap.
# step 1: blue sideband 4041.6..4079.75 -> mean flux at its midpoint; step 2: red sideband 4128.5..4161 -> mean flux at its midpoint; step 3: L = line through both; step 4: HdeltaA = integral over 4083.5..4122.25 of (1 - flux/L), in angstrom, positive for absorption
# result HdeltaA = -2.8 angstrom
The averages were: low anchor 2.3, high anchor 2.25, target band 2.44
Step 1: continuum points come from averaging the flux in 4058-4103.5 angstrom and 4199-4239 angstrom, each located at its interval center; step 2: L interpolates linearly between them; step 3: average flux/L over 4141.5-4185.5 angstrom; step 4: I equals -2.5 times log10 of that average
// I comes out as 0.10 mag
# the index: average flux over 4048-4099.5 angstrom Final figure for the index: 2.39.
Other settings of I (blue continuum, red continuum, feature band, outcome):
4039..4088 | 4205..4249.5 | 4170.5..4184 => 0.12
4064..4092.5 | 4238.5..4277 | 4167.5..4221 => 0.01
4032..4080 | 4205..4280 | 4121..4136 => 0.05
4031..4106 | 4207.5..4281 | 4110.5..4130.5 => 0.01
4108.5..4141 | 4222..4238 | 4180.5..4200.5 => 0.04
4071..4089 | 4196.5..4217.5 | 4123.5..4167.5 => 0.08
